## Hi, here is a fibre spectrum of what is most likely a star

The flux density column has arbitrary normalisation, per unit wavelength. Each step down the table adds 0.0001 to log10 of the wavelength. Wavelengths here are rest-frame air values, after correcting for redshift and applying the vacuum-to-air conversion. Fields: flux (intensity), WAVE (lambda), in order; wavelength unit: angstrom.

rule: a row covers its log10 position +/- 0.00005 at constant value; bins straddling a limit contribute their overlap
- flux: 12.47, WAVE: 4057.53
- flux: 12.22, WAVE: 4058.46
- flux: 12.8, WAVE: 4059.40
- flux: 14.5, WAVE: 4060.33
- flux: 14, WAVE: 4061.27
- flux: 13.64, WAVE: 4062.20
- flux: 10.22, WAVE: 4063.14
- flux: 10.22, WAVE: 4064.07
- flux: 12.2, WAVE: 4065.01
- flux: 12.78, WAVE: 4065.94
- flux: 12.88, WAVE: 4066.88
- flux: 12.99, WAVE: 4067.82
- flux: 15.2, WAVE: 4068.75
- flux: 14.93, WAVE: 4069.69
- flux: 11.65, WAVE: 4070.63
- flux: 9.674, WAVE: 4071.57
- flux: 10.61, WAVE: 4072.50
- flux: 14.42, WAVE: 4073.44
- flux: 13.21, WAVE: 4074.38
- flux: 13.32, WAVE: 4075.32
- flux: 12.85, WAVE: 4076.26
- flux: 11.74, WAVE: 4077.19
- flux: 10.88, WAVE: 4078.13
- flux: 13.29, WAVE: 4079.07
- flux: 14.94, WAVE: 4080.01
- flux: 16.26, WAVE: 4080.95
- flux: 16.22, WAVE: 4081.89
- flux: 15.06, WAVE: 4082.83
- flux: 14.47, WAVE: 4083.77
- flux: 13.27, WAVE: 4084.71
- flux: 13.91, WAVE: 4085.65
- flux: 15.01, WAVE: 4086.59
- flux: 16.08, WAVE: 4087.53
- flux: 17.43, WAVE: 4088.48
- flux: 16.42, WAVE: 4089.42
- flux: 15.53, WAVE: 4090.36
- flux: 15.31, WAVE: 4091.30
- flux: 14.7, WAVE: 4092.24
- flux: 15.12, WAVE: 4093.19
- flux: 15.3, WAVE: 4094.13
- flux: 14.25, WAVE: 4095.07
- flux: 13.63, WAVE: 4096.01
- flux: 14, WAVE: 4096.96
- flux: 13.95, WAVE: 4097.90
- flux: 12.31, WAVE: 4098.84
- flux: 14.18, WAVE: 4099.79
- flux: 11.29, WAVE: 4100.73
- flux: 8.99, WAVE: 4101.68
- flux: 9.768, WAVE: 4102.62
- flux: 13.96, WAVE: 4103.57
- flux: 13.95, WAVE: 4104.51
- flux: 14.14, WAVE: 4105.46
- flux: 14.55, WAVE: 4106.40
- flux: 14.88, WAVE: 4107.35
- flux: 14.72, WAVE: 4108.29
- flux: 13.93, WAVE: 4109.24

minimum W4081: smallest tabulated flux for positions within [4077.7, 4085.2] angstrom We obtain 10.88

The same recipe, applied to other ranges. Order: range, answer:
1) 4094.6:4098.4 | 13.63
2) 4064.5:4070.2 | 12.2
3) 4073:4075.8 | 13.21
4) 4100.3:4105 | 8.99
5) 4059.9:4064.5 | 10.22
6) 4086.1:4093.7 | 14.7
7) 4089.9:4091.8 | 15.31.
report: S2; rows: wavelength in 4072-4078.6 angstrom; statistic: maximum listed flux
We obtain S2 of 14.42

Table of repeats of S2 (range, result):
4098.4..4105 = 14.18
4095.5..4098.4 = 14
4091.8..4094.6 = 15.3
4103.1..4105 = 13.96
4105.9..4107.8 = 14.88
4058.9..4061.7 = 14.5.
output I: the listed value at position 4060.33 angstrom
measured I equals 14.5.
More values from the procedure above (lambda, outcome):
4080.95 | 16.26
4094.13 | 15.3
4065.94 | 12.78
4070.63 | 11.65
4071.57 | 9.674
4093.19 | 15.12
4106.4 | 14.55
